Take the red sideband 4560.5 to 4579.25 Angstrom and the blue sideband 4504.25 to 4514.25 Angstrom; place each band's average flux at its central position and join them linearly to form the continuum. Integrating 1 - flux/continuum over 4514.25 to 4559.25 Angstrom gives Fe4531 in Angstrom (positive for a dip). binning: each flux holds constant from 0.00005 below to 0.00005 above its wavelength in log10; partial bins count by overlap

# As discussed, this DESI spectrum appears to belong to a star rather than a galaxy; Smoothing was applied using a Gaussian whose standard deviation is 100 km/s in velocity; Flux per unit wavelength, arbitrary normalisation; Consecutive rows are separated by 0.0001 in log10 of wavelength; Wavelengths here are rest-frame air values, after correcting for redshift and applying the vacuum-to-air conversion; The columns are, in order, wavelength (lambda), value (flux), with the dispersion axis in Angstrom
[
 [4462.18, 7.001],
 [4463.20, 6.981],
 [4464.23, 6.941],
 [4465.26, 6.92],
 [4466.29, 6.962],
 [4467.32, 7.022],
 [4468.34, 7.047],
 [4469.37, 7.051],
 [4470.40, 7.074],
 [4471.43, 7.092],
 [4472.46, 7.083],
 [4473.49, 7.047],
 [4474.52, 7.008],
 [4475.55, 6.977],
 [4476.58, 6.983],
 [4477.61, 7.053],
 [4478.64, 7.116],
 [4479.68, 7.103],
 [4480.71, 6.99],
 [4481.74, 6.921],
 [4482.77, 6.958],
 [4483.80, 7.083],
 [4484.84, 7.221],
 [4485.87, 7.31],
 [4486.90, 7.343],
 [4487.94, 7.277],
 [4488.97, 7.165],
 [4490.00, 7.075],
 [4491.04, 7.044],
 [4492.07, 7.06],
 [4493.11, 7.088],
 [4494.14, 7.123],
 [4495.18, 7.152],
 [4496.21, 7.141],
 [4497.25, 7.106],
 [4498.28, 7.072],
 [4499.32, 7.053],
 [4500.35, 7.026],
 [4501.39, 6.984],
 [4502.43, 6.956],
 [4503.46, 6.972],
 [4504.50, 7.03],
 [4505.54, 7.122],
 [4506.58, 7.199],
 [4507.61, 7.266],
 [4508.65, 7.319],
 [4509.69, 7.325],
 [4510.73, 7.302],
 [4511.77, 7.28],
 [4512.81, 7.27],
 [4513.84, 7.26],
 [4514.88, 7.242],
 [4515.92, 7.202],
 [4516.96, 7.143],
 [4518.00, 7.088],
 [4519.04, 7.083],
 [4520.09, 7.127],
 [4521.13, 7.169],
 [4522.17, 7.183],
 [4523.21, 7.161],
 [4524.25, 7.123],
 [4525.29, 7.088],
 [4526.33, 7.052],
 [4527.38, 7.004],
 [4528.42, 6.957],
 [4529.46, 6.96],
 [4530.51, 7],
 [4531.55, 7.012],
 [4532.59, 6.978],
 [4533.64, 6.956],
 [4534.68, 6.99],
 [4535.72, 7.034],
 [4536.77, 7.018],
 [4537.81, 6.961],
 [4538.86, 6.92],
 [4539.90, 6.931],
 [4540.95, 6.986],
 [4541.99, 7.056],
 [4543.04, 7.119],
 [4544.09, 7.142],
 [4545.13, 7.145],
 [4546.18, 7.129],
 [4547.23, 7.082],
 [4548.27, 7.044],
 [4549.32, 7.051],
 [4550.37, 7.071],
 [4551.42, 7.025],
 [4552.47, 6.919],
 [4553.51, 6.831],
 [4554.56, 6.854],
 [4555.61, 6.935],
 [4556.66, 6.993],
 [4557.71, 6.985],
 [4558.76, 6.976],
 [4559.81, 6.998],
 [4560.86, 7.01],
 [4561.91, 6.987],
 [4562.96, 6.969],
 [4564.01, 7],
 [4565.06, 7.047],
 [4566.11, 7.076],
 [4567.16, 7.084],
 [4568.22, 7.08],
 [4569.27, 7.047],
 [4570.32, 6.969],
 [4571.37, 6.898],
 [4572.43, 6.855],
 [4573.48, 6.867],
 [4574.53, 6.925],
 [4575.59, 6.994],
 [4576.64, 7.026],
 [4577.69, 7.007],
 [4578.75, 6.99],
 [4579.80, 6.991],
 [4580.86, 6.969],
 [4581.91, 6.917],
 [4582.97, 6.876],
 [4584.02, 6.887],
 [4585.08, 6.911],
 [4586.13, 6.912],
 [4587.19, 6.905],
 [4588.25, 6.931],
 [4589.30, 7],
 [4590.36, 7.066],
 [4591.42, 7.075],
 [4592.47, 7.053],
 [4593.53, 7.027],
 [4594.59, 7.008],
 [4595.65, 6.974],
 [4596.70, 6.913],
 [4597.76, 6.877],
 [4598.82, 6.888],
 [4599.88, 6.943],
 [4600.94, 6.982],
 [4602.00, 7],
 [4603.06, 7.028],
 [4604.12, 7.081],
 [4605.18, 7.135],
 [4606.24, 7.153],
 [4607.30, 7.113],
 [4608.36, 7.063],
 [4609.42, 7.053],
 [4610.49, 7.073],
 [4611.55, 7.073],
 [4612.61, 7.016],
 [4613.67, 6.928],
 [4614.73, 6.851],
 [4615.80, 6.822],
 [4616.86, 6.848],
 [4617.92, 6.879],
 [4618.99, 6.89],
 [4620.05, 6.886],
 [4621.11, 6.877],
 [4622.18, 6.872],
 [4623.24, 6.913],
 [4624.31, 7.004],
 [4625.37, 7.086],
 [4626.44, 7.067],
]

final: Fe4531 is 0.6 Angstrom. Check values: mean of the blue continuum 7.25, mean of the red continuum 6.99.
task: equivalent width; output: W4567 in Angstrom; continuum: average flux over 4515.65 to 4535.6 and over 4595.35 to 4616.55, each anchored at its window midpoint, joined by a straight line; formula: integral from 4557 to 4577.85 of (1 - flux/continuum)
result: 0.1 Angstrom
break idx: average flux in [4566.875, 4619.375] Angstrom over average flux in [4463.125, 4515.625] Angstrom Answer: 1.0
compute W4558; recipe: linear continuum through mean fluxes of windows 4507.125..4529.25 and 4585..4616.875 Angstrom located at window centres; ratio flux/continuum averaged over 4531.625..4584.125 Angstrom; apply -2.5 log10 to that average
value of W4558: 0.01 mag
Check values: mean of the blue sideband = 7.17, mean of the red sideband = 6.99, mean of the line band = 6.99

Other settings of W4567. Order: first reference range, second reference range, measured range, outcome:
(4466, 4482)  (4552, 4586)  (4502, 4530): -0.55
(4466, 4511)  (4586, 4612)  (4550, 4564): 0.16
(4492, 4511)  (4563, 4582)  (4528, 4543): 0.15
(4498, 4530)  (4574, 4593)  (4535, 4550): 0.04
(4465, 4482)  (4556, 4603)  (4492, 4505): -0.08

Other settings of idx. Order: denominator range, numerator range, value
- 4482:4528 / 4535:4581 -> 0.98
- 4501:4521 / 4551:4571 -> 0.98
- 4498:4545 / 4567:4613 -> 0.99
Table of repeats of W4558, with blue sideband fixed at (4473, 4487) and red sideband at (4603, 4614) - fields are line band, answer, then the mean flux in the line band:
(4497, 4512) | -0.009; 7.13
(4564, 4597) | 0.014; 6.98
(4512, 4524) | -0.016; 7.18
